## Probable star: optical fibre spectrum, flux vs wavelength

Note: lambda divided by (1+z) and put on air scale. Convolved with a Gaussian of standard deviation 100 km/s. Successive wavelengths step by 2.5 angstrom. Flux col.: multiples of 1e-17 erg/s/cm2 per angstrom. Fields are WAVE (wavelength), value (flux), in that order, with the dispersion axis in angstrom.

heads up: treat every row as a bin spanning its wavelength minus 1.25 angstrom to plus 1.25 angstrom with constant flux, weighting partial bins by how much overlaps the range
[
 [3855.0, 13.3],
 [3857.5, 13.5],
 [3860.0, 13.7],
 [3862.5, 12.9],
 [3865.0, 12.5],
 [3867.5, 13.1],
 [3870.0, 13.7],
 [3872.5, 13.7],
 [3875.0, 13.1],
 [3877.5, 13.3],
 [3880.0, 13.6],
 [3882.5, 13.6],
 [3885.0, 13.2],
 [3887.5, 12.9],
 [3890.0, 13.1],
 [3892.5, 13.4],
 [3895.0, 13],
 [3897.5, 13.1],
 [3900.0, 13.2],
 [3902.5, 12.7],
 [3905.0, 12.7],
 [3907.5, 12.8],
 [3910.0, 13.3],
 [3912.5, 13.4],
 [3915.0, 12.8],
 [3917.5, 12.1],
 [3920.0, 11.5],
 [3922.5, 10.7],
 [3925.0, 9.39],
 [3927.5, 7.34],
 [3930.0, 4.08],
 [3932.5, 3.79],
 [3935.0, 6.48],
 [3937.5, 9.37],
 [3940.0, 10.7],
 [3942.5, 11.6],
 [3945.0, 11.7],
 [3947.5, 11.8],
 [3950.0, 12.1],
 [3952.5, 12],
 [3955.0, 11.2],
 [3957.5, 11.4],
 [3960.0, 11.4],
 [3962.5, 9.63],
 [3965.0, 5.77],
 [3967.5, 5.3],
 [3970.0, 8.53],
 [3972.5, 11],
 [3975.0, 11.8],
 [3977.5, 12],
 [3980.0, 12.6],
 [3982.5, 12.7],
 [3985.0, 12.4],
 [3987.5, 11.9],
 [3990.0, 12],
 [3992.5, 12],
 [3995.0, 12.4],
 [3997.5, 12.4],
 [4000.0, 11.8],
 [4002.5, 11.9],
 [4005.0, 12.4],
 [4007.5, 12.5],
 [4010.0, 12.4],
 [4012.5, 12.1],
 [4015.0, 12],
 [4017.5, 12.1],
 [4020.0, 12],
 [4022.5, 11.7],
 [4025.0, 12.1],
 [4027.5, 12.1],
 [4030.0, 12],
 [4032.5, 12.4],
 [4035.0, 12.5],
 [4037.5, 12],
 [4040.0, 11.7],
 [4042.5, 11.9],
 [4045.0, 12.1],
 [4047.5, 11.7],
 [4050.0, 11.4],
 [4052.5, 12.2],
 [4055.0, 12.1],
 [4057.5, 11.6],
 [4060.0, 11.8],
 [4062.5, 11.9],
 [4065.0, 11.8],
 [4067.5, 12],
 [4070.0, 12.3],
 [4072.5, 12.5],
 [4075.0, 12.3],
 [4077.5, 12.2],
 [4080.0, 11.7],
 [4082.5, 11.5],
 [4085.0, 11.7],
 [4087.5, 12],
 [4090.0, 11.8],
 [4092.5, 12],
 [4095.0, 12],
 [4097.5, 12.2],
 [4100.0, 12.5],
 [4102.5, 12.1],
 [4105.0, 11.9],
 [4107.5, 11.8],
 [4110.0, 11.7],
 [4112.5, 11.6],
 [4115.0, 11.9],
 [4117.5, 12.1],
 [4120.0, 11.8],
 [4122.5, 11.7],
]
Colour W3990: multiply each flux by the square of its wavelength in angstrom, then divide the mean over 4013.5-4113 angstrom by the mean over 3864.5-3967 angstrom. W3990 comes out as 1.1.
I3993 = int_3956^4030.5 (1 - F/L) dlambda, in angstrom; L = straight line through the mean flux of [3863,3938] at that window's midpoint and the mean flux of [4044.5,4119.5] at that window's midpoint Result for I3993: 2.8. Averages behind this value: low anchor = 11.7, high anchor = 11.9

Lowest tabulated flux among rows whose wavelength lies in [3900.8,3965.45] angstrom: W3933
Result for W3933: 3.79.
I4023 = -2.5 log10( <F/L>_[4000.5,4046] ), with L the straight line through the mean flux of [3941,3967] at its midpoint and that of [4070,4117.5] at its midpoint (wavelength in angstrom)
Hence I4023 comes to -0.07 mag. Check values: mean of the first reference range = 10.7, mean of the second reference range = 12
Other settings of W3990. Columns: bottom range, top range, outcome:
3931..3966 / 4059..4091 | 1.28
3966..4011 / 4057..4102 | 1.09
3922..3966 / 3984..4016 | 1.32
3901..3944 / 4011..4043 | 1.23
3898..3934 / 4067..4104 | 1.23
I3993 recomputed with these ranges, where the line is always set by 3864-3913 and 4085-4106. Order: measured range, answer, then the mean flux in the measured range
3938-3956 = 1.9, 11.5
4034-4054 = 0.6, 11.9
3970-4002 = 1.8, 11.9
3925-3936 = 6.0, 5.85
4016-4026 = 0.4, 12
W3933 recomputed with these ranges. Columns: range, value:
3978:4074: 11.4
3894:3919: 12.1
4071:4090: 11.5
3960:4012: 5.3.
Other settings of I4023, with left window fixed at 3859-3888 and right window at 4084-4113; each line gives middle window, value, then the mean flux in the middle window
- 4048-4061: 0.04 mag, 11.8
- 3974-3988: 0.03 mag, 12.3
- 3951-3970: 0.32 mag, 9.5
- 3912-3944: 0.35 mag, 9.41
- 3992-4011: 0.03 mag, 12.2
